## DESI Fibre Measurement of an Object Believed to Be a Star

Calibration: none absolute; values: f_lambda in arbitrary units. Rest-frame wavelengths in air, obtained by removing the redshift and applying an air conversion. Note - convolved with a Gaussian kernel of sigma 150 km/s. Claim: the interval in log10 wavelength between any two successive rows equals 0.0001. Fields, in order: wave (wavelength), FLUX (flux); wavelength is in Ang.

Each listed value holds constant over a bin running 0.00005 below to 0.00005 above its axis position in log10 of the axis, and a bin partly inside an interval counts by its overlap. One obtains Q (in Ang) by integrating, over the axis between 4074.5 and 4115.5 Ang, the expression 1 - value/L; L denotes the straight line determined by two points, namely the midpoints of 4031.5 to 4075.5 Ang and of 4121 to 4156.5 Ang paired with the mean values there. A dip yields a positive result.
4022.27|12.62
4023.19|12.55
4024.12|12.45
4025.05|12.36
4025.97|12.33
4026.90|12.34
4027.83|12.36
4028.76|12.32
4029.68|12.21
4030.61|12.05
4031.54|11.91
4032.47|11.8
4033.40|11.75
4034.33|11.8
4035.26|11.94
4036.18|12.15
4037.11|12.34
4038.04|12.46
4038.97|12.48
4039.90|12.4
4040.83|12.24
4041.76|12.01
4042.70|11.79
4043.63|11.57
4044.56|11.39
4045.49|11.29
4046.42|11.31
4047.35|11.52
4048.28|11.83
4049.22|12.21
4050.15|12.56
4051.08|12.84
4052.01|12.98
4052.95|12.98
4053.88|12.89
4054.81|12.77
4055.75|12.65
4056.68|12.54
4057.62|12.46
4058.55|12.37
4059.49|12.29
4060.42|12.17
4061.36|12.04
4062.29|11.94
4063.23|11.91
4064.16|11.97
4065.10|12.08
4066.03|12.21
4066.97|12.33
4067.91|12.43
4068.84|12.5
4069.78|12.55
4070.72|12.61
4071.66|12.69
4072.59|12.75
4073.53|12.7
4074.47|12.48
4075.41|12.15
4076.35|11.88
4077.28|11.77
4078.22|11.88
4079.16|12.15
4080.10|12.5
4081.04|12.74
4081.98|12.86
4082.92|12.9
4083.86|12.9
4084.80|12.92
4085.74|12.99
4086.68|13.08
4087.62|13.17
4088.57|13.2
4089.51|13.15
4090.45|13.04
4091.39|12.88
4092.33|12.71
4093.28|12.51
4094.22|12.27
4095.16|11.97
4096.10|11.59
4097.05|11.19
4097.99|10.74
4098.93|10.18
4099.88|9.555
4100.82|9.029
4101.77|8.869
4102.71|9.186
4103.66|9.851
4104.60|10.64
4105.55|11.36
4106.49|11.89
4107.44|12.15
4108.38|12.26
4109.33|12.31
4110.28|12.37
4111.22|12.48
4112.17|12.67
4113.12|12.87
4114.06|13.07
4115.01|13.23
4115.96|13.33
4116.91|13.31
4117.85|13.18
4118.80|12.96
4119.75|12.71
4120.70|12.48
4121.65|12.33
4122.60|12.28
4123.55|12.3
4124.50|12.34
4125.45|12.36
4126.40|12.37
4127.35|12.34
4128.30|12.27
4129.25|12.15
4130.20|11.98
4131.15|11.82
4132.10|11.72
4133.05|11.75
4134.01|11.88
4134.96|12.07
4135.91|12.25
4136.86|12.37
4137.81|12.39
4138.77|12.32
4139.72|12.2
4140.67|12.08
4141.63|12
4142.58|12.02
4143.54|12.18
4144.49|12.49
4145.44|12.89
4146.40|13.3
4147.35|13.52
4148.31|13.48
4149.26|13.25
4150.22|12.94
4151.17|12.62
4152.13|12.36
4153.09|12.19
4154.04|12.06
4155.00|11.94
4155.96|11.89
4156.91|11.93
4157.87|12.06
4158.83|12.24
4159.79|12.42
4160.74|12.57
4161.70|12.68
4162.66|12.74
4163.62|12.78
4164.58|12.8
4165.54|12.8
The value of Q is 1.0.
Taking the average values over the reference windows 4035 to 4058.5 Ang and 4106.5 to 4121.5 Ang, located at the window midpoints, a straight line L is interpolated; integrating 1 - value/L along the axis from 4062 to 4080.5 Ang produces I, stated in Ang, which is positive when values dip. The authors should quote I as 0.2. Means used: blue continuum 12.2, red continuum 12.7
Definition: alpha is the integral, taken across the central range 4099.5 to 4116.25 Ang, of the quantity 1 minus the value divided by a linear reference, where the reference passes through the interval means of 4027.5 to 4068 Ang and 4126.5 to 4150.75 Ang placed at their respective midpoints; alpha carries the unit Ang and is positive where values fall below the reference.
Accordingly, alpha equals 1.1 Ang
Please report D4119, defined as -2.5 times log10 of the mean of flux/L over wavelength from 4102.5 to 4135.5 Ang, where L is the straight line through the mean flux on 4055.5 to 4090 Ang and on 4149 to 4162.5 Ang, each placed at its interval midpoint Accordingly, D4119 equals 0.02 mag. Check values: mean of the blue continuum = 12.5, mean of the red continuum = 12.4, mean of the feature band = 12.2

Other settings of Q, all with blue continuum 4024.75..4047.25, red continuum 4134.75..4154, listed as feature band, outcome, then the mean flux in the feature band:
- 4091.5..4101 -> 0.8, 11.3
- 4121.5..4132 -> 0.2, 12.2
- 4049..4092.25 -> -1.3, 12.6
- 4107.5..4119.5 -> -0.4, 12.8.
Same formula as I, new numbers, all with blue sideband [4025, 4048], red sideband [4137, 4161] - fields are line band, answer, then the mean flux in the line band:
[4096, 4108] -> 1.8 Ang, 10.5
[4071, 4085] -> -0.4 Ang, 12.5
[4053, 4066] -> -0.3 Ang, 12.3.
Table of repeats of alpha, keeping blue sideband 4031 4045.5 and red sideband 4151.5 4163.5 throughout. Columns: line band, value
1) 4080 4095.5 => -0.93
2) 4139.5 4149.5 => -0.35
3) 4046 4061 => -0.48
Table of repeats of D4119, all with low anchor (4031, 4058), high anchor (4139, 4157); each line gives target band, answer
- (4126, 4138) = 0.031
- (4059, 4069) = 0.006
